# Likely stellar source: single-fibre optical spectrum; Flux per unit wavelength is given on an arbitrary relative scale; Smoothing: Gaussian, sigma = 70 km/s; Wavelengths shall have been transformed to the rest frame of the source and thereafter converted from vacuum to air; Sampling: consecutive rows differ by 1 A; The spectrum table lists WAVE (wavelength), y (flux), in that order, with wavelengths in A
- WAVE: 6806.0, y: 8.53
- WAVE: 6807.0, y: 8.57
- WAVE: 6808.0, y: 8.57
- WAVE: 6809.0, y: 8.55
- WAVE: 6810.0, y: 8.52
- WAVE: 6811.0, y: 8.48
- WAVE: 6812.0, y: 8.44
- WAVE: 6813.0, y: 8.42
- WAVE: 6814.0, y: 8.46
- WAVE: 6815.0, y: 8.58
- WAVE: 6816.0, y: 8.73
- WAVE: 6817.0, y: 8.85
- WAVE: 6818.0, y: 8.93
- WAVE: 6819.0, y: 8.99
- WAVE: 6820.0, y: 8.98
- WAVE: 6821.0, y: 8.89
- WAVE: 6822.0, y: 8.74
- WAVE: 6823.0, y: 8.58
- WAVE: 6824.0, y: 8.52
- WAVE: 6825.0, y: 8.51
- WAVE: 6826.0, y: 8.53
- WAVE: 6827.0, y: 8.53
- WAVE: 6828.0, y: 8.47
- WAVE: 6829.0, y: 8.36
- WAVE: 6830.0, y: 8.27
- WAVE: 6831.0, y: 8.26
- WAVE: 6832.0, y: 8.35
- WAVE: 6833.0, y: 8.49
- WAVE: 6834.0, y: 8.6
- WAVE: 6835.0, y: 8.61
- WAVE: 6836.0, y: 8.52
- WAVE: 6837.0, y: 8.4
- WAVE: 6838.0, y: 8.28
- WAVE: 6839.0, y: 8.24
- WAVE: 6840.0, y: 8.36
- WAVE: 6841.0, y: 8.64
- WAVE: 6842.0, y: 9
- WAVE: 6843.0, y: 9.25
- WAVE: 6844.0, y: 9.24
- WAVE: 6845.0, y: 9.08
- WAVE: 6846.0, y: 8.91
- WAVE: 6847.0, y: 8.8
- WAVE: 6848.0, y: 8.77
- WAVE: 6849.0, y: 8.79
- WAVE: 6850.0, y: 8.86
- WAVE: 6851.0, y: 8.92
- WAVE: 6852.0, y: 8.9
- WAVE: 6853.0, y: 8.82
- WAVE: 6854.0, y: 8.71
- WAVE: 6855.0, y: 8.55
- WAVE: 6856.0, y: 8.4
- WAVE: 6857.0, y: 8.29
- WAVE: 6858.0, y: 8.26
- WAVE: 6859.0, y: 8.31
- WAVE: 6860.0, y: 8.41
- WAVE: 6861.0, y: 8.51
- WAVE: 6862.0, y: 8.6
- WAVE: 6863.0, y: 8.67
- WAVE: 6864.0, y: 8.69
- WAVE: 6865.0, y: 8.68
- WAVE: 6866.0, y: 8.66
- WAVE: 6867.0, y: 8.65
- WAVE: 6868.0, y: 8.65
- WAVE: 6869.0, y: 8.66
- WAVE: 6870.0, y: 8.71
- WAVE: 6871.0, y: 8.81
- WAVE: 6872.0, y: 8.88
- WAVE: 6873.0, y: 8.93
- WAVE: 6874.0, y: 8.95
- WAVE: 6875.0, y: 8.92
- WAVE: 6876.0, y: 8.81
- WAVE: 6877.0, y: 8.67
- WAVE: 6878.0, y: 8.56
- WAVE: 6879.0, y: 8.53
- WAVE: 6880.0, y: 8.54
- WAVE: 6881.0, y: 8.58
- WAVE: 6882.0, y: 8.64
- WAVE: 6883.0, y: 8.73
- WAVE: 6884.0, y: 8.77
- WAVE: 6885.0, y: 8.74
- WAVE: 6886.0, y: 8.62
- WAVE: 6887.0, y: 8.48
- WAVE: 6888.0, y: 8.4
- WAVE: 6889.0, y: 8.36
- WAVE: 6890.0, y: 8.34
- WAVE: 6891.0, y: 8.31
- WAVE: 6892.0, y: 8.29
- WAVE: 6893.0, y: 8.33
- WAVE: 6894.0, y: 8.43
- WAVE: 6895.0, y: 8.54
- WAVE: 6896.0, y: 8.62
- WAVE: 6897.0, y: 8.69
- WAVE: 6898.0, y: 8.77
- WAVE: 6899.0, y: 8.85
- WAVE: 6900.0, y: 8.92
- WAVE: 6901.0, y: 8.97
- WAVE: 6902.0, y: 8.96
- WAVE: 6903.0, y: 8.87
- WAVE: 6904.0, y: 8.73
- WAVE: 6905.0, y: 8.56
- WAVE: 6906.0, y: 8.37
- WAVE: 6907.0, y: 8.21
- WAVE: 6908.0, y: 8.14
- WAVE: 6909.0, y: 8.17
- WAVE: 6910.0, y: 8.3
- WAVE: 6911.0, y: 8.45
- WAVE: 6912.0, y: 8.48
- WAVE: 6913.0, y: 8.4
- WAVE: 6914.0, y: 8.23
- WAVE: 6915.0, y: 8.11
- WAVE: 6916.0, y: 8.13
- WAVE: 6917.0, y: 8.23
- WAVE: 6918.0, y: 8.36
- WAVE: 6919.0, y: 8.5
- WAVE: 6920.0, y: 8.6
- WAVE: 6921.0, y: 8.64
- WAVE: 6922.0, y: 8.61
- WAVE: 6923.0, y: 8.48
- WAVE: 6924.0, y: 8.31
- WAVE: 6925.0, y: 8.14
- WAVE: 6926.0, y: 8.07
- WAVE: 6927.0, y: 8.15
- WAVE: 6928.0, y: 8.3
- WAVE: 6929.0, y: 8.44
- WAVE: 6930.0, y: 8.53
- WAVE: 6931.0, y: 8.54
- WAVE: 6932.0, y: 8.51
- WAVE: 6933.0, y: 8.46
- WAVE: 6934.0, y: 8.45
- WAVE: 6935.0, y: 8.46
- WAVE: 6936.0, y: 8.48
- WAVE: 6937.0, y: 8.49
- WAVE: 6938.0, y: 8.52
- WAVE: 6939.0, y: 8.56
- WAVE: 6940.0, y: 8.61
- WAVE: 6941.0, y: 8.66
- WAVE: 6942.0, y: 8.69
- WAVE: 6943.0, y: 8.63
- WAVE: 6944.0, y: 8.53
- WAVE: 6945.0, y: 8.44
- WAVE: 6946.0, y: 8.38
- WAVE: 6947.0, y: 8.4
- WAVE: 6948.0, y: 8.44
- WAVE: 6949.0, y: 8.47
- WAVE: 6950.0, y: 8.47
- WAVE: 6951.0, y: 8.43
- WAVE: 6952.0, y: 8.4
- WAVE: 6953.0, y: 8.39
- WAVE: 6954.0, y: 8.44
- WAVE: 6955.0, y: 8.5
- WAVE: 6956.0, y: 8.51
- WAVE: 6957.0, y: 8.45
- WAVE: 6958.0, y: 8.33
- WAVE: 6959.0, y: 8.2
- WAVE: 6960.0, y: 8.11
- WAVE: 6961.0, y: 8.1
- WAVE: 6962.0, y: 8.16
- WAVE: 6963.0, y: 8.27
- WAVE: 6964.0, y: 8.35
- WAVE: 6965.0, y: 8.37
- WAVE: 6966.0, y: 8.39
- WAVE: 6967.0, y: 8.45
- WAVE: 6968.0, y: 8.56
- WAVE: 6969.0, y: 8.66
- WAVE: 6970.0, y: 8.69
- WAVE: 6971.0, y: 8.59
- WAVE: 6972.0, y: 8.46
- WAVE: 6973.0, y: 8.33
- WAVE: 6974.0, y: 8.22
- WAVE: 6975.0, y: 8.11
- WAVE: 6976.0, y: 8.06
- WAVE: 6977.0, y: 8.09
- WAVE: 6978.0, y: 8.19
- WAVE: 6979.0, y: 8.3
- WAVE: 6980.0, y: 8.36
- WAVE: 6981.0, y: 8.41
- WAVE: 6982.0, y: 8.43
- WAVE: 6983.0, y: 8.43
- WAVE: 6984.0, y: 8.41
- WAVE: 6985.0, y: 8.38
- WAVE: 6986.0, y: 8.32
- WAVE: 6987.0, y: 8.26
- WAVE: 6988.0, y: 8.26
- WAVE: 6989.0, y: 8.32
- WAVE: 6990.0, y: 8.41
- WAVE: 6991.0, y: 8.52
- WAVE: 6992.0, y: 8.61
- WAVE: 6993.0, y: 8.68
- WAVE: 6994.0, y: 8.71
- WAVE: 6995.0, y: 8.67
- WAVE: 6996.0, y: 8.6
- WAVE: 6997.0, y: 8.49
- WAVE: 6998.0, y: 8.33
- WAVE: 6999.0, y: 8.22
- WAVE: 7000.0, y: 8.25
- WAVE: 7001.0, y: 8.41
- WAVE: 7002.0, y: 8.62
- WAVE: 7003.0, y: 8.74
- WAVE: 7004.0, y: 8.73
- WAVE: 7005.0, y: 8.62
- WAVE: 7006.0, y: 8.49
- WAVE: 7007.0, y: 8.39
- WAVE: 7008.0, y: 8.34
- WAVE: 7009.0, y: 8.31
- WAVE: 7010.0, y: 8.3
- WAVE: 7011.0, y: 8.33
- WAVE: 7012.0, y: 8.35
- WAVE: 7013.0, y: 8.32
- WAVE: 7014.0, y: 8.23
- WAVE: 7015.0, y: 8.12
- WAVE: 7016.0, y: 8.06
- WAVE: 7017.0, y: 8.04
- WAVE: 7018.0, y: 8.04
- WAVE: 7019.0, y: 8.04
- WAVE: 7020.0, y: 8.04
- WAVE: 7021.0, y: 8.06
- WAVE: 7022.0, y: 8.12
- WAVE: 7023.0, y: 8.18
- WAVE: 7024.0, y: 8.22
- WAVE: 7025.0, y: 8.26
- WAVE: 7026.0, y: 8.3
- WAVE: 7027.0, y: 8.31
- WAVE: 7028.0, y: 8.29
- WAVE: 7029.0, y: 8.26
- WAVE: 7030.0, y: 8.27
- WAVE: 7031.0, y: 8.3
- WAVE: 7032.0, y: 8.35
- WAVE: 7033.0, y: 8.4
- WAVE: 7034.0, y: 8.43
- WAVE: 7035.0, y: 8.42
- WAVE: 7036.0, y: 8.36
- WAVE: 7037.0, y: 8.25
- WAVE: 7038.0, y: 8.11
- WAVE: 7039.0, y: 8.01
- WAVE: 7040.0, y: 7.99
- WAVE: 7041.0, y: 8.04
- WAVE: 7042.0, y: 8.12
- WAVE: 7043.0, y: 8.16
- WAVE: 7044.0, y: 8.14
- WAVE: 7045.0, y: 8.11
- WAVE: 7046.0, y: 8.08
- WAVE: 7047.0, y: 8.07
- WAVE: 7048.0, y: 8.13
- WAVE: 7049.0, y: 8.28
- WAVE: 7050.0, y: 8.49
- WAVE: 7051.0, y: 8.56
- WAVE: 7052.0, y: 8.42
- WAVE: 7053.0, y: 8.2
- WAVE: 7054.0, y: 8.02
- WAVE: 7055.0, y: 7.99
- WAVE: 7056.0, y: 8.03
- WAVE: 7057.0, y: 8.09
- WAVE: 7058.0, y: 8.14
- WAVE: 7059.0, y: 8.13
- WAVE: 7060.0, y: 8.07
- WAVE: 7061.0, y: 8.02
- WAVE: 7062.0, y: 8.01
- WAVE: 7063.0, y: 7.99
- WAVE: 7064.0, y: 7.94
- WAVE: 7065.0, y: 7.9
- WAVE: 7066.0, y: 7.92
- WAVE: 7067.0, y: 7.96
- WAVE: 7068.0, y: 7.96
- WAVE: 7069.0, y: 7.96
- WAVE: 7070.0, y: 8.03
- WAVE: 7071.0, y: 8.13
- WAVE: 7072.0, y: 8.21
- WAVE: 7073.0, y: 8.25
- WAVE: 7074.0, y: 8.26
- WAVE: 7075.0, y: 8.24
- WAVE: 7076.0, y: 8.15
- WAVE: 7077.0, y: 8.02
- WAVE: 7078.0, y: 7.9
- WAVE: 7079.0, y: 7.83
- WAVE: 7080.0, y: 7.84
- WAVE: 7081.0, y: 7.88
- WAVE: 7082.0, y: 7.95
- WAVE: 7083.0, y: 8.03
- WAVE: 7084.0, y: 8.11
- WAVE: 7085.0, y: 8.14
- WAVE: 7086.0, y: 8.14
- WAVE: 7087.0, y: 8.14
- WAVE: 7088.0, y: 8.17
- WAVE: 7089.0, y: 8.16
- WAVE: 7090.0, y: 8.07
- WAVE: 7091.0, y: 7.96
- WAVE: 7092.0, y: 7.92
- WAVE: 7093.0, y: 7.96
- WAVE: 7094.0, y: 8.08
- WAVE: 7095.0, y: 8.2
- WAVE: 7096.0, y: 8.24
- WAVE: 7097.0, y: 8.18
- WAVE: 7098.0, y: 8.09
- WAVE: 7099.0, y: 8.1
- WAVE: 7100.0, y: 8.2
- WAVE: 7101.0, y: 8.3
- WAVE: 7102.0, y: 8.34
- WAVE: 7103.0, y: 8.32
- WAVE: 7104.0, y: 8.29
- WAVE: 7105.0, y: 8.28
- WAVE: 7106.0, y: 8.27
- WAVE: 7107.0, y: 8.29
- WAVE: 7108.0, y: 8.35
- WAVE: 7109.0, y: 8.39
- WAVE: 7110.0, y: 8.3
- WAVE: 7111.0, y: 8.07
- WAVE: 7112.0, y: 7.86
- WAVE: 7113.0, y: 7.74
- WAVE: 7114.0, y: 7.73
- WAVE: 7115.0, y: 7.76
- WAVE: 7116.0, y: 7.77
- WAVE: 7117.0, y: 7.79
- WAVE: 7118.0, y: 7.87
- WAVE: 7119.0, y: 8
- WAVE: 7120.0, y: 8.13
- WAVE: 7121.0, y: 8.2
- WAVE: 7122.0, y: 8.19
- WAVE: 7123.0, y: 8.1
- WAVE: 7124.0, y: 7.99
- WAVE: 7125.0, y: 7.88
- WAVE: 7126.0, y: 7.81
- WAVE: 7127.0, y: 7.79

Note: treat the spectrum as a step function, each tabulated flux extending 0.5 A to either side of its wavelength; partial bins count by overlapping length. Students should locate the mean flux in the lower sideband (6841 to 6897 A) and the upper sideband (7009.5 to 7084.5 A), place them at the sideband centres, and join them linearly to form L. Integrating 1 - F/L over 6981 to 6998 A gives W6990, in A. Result -0.3 A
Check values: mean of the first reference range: 8.66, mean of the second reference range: 8.14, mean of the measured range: 8.46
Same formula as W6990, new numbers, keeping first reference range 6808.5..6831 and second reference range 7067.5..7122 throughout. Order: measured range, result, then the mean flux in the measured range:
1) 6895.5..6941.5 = -0.35 A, 8.48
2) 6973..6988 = 0.03 A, 8.28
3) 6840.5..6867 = -0.57 A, 8.72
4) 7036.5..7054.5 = 0.00 A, 8.18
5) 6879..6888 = -0.15 A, 8.62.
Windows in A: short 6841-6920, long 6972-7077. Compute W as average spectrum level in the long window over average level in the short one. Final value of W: 0.96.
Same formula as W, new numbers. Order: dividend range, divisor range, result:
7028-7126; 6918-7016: 0.96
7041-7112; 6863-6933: 0.95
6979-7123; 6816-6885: 0.95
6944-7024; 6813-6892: 0.97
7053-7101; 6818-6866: 0.93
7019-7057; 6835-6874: 0.95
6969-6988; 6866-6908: 0.97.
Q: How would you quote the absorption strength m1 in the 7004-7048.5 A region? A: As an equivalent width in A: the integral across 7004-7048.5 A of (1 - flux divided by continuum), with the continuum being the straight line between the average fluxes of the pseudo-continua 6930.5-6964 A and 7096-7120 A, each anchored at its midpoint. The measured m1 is 0.2 A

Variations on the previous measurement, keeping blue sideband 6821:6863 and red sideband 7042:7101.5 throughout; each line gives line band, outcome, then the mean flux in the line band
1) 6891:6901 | -0.1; 8.61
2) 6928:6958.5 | -0.4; 8.48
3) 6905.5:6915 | 0.2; 8.3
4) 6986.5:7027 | -0.5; 8.35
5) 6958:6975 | -0.1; 8.36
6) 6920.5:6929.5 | 0.1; 8.35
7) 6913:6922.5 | 0.1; 8.38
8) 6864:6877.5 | -0.4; 8.76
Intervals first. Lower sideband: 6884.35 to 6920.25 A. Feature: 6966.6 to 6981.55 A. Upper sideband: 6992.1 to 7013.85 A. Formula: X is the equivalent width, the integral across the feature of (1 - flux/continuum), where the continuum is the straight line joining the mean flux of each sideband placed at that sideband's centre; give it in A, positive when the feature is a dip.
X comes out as 0.19 A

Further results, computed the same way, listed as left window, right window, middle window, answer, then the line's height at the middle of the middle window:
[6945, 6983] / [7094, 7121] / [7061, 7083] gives 0.4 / 8.17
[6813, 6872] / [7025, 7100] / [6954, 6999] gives -0.3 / 8.33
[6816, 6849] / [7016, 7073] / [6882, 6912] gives -0.2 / 8.5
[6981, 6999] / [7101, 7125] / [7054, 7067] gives 0.4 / 8.24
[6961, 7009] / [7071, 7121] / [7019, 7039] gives 0.1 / 8.28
